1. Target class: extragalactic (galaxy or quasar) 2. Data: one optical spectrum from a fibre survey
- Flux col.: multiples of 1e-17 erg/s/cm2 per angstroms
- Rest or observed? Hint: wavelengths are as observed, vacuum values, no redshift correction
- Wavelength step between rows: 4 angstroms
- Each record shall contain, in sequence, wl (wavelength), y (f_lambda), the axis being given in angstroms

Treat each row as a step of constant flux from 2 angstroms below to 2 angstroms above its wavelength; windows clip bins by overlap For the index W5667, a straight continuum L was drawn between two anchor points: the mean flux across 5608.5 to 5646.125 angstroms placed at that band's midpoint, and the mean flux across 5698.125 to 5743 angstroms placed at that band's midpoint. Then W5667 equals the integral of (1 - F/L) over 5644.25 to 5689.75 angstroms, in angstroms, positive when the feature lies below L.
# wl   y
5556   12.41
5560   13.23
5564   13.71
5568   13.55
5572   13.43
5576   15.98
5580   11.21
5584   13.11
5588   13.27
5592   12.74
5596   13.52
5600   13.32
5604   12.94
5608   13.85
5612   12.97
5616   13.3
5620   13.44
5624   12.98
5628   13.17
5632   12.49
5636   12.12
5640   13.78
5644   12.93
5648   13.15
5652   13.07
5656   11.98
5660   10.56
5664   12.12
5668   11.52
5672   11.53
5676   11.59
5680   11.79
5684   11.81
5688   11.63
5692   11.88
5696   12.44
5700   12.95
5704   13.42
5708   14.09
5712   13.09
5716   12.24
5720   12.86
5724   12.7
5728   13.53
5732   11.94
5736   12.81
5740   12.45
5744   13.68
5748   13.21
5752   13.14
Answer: 3.8 angstroms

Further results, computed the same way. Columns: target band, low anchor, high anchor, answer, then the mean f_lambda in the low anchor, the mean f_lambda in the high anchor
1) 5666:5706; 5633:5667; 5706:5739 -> 1.9 angstroms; 12.4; 12.9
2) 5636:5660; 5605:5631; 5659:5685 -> -0.7 angstroms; 13.2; 11.6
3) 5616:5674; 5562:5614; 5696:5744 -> 2.9 angstroms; 13.4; 12.9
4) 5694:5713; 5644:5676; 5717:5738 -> -1.1 angstroms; 12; 12.7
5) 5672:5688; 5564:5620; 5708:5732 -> 1.7 angstroms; 13.3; 12.9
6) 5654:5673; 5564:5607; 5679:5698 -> 1.1 angstroms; 13.3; 11.9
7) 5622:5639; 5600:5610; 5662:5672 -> -0.1 angstroms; 13.4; 11.8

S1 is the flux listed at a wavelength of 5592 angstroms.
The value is 12.74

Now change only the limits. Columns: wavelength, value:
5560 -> 13.23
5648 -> 13.15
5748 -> 13.21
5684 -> 11.81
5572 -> 13.43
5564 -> 13.71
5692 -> 11.88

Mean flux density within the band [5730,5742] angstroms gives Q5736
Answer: 12.4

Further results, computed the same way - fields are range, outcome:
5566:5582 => 13.5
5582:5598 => 13.2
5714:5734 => 12.7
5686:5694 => 11.8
